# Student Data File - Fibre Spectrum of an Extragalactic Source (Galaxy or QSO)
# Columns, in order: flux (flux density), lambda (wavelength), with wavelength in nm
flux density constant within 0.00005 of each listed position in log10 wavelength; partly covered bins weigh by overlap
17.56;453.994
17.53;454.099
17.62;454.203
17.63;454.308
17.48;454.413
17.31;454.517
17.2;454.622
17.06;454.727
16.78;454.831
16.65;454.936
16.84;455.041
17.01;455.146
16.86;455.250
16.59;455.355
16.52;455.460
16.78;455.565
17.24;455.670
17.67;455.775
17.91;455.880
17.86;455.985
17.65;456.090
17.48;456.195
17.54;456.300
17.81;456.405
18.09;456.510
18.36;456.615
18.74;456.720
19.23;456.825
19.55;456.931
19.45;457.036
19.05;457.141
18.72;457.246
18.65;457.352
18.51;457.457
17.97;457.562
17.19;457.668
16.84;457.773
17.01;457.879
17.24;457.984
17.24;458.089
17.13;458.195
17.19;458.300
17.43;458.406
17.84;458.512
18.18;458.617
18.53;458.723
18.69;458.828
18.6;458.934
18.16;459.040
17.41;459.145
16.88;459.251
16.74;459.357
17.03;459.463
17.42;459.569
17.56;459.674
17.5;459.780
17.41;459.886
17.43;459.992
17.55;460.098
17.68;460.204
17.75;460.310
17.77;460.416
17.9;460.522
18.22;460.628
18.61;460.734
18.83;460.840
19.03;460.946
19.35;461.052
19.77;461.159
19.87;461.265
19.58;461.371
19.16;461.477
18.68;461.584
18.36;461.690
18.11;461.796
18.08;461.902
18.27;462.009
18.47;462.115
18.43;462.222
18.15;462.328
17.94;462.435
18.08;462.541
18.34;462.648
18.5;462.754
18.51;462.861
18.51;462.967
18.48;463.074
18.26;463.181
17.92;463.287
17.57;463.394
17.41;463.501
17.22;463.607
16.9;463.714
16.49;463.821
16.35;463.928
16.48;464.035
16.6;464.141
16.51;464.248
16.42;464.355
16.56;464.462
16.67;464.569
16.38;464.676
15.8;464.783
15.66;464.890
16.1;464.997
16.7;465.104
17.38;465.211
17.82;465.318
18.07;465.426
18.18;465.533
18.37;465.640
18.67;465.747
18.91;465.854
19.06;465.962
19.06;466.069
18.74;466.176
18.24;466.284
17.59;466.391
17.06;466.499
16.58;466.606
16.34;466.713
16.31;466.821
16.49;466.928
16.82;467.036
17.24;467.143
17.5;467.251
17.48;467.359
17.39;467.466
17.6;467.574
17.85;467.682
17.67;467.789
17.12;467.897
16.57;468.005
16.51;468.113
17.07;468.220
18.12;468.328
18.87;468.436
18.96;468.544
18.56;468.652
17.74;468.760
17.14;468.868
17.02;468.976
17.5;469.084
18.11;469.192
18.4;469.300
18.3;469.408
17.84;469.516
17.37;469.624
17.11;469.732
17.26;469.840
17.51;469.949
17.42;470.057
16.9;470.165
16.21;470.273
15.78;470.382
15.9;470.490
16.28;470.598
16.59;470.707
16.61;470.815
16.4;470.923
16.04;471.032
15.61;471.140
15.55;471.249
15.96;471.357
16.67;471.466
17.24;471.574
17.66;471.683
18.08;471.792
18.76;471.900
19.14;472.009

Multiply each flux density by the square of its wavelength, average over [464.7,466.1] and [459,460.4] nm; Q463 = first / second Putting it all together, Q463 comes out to 1.04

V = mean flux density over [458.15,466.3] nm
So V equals 17.8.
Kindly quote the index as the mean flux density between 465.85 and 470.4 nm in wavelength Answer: 17.5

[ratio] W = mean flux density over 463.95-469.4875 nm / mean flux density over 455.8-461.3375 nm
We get 0.97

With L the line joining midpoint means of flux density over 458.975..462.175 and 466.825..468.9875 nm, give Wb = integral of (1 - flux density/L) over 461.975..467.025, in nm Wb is 0.08 nm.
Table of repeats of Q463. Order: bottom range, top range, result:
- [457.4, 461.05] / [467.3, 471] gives 1.02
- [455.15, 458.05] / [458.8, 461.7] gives 1.03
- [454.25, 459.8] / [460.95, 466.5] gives 1.04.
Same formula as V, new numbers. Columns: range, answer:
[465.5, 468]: 17.6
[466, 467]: 17.4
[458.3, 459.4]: 17.8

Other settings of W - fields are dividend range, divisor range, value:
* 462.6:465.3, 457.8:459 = 0.97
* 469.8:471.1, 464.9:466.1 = 0.92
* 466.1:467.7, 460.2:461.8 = 0.92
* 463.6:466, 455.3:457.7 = 0.95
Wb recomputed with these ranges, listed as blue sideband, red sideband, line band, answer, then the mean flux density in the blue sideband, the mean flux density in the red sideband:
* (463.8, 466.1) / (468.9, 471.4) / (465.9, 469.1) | -0.10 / 17.2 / 16.9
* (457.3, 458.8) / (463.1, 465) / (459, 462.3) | -0.17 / 17.7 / 16.8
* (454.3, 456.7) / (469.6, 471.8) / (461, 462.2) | -0.13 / 17.3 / 16.6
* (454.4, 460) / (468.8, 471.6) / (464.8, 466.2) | -0.05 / 17.7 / 16.9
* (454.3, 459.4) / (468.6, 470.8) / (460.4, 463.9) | -0.16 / 17.7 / 17.2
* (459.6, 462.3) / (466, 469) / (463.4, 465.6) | 0.13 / 18.4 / 17.5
